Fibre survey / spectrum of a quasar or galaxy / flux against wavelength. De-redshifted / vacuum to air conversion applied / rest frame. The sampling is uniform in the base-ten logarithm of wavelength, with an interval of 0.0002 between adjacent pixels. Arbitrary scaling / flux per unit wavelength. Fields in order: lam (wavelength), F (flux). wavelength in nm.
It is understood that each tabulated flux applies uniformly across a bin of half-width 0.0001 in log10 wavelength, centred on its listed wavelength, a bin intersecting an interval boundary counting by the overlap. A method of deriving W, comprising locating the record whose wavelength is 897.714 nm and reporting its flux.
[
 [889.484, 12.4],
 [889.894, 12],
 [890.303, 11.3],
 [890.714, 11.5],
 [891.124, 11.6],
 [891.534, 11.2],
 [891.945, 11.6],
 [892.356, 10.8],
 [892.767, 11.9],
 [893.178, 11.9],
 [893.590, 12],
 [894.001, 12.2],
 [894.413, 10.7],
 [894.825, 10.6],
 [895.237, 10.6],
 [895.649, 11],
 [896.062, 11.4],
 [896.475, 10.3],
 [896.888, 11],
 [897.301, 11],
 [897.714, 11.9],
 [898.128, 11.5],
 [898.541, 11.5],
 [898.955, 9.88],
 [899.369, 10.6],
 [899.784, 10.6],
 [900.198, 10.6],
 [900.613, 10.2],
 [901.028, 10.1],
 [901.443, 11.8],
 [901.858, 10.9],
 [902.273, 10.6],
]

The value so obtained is 11.9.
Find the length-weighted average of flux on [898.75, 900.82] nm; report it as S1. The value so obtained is 10.4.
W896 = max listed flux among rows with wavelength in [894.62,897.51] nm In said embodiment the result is 11.4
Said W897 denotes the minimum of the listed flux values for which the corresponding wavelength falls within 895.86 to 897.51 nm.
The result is 10.3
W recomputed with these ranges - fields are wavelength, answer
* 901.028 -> 10.1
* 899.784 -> 10.6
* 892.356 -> 10.8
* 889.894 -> 12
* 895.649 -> 11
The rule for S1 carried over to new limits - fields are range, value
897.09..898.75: 11.5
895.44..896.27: 11.2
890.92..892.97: 11.4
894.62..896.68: 10.8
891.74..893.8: 11.6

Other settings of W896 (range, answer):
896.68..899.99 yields 11.9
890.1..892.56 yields 11.6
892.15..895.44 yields 12.2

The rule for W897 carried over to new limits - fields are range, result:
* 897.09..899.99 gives 9.88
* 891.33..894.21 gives 10.8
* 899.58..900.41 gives 10.6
